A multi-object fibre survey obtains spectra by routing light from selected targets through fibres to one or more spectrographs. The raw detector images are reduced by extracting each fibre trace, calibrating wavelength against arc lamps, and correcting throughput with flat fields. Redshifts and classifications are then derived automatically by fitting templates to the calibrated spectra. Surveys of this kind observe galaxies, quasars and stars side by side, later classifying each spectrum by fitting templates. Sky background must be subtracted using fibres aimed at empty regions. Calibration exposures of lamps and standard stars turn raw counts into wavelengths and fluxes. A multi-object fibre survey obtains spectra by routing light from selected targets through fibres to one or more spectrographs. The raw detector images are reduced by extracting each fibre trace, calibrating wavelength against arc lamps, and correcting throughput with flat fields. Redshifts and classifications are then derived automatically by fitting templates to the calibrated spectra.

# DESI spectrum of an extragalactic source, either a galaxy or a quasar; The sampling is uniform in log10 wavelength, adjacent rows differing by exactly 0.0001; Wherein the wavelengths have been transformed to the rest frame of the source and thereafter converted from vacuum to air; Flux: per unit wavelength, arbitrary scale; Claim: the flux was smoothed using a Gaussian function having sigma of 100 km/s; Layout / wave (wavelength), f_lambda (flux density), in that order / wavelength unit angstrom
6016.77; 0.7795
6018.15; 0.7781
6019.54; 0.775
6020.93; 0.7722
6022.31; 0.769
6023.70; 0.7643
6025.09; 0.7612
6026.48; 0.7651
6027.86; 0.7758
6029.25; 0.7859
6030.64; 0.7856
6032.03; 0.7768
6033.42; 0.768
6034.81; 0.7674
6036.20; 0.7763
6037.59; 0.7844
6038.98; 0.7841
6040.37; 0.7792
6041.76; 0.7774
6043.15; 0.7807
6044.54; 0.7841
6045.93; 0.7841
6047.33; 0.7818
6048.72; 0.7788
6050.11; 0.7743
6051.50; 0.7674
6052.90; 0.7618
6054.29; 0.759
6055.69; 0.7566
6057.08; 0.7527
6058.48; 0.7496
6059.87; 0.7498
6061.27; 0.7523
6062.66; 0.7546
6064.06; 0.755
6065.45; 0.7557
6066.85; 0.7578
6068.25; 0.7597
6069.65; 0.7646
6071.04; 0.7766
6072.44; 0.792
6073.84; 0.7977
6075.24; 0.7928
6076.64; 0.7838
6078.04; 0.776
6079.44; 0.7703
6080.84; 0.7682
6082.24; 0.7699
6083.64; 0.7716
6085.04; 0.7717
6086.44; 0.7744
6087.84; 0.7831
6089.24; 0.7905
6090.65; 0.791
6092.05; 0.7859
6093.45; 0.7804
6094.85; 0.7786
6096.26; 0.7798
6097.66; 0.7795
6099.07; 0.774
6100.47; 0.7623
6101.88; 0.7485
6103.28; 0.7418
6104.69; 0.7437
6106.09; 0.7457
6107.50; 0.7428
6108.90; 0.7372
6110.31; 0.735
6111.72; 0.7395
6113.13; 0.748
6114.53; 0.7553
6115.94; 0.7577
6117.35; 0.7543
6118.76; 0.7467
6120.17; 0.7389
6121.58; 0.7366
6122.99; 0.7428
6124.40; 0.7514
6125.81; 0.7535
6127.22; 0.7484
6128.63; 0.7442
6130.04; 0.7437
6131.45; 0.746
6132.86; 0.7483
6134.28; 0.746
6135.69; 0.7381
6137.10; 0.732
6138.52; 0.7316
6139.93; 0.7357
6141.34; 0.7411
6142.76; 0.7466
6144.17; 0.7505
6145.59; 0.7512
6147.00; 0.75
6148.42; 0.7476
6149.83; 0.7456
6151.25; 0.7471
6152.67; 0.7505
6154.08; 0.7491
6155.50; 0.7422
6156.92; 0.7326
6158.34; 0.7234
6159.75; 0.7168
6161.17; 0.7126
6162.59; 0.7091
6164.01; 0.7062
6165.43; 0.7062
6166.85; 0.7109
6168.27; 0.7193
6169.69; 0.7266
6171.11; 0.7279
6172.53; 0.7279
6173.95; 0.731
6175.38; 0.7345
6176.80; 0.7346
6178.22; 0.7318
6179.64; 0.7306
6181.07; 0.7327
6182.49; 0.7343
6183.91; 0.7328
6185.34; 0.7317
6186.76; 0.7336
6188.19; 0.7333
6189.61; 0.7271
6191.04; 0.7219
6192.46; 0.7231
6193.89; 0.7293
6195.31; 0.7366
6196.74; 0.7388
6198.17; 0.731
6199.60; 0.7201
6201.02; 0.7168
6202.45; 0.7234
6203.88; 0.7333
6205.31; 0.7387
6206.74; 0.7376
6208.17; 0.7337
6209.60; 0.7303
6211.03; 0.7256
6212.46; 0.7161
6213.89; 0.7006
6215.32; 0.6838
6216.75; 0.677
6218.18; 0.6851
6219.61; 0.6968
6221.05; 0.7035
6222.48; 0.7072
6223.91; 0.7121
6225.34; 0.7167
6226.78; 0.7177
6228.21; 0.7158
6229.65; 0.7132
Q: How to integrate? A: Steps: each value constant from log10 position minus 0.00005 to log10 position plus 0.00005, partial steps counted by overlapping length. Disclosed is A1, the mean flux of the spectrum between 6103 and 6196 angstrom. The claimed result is 0.737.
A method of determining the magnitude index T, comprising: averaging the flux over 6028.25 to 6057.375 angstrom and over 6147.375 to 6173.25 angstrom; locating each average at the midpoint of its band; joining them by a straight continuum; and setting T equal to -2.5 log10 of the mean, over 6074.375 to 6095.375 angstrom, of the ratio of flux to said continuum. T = -0.03 mag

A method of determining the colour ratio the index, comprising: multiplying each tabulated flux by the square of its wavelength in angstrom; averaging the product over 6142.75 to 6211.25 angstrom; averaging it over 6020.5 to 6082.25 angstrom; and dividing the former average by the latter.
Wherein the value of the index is 0.99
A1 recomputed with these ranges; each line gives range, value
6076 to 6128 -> 0.761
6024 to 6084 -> 0.771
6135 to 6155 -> 0.744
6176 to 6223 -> 0.722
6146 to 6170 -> 0.73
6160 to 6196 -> 0.726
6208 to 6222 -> 0.704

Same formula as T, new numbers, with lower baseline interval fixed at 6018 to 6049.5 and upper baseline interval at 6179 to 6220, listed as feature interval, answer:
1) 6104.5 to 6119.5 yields 0.01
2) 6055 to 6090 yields -0.01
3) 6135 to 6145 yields 0.00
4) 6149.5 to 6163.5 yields 0.01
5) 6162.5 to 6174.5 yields 0.02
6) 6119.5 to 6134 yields 0.00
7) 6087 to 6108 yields -0.02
